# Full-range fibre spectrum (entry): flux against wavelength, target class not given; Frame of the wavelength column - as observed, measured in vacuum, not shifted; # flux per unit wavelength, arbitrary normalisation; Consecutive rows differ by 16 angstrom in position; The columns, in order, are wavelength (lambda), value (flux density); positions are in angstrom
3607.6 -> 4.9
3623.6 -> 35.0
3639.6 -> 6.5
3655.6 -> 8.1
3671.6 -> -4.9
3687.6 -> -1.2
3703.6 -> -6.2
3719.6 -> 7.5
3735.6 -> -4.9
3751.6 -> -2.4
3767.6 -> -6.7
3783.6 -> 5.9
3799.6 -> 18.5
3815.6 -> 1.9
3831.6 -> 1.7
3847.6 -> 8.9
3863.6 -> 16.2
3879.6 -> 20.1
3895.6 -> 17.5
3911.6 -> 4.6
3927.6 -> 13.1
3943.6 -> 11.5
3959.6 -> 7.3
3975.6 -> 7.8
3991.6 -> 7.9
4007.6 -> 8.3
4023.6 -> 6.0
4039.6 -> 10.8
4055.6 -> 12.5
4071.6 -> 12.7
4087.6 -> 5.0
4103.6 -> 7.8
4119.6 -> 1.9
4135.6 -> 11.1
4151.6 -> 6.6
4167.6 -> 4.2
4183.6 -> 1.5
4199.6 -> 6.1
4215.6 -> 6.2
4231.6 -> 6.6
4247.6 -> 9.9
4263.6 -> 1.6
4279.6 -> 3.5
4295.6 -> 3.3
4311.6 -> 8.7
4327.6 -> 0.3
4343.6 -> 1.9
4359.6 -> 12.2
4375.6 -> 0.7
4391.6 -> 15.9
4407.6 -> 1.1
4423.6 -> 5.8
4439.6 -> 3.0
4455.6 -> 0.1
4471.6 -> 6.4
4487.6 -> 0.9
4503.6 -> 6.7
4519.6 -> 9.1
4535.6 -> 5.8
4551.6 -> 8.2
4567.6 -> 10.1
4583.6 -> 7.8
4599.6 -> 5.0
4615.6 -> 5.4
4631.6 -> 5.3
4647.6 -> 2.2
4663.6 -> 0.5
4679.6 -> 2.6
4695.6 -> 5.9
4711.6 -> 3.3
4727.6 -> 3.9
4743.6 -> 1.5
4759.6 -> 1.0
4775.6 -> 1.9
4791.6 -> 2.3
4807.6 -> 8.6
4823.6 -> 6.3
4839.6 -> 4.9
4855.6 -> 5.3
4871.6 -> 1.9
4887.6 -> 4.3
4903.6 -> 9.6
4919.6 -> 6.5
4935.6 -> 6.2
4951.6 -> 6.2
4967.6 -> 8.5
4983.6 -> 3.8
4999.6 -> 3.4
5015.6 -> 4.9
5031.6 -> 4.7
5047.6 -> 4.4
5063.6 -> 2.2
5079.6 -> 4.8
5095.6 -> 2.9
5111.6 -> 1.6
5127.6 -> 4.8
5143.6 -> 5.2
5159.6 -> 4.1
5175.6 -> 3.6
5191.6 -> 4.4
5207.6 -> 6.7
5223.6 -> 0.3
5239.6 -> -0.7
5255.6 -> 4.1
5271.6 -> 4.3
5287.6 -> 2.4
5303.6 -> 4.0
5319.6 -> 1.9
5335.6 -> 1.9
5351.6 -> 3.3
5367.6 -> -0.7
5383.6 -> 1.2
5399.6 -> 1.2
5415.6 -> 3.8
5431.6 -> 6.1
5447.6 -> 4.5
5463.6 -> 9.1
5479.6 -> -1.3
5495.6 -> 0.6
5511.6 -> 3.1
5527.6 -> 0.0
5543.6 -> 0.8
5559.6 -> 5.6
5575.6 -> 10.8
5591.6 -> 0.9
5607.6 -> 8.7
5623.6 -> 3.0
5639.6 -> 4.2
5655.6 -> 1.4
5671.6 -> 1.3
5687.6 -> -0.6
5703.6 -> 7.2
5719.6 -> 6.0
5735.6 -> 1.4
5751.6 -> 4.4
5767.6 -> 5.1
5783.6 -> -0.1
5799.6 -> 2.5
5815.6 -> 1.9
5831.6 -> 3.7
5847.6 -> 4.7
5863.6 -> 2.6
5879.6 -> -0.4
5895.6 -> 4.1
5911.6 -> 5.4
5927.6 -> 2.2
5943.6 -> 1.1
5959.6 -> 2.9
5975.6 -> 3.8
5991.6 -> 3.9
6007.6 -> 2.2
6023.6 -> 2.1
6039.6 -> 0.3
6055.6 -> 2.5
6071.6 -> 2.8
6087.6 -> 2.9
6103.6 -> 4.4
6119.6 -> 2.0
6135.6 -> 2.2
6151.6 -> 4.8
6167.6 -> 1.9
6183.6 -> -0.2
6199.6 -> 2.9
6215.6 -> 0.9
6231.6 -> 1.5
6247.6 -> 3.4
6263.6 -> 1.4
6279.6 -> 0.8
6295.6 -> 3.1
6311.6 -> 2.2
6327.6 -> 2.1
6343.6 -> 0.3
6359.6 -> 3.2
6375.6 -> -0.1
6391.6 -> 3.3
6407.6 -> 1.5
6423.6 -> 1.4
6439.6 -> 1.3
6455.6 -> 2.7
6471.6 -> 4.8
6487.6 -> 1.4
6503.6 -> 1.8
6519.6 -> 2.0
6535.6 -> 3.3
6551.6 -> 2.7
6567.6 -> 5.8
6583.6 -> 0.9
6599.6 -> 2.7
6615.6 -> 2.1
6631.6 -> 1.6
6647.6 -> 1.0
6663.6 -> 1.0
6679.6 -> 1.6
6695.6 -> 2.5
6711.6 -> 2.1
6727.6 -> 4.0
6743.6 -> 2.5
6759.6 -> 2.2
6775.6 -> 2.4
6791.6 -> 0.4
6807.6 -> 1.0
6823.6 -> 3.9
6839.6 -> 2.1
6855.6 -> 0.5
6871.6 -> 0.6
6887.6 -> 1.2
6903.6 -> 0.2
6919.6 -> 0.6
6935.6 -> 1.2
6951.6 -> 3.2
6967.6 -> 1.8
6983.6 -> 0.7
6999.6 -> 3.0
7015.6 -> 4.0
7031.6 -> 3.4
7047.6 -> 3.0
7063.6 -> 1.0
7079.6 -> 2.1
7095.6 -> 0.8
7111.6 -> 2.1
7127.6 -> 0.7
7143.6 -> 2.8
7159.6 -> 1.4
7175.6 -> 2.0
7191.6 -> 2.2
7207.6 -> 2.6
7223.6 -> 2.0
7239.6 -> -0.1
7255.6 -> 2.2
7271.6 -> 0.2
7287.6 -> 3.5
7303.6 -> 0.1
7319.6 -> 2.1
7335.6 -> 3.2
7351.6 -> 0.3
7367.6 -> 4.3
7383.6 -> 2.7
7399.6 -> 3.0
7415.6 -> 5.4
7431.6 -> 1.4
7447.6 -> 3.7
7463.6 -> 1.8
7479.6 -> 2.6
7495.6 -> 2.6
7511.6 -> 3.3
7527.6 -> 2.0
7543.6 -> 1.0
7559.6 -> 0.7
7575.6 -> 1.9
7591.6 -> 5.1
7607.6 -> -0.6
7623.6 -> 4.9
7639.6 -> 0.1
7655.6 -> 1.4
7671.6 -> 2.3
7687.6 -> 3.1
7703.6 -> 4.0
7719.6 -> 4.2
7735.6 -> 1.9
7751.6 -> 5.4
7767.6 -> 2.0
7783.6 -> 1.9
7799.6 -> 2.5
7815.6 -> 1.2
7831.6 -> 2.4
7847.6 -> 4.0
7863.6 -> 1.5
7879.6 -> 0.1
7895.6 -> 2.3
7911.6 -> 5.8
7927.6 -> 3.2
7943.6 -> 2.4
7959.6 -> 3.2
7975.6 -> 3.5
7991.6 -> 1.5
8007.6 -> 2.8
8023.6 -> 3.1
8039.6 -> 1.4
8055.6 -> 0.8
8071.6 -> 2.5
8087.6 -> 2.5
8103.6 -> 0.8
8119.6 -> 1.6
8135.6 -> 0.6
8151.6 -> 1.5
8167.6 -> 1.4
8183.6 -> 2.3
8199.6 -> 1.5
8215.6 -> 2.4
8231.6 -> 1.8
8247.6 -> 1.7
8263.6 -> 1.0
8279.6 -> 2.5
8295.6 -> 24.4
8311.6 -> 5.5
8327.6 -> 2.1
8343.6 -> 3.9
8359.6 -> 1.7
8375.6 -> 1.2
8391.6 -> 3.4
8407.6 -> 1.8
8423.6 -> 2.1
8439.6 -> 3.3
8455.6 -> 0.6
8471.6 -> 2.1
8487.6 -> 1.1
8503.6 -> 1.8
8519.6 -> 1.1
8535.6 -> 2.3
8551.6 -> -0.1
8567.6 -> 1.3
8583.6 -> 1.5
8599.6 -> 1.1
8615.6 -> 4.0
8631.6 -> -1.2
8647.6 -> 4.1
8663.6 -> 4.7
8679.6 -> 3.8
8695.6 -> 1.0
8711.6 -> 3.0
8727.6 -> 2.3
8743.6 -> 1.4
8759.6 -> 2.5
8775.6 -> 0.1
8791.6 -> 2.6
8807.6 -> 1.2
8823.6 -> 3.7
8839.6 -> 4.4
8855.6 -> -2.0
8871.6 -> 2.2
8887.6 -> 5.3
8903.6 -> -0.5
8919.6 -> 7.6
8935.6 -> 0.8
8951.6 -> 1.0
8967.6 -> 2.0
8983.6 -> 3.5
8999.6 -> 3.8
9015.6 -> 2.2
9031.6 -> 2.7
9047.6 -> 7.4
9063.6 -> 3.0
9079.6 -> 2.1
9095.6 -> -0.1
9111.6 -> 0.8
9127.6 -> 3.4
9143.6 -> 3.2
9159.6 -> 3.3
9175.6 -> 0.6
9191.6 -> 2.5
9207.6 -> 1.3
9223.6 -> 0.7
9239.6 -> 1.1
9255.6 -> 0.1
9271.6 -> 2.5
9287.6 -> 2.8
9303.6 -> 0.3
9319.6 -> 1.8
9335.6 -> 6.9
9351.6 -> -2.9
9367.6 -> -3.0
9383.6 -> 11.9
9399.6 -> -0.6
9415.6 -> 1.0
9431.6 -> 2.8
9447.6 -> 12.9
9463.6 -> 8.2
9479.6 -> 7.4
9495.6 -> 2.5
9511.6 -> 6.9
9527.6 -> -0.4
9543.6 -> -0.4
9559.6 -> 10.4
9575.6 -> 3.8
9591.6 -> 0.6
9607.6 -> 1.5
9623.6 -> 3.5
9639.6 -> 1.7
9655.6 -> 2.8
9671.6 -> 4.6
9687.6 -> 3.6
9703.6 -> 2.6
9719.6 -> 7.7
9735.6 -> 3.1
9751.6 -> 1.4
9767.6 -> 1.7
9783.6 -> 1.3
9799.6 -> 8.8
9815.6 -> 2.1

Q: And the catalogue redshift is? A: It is 1.226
